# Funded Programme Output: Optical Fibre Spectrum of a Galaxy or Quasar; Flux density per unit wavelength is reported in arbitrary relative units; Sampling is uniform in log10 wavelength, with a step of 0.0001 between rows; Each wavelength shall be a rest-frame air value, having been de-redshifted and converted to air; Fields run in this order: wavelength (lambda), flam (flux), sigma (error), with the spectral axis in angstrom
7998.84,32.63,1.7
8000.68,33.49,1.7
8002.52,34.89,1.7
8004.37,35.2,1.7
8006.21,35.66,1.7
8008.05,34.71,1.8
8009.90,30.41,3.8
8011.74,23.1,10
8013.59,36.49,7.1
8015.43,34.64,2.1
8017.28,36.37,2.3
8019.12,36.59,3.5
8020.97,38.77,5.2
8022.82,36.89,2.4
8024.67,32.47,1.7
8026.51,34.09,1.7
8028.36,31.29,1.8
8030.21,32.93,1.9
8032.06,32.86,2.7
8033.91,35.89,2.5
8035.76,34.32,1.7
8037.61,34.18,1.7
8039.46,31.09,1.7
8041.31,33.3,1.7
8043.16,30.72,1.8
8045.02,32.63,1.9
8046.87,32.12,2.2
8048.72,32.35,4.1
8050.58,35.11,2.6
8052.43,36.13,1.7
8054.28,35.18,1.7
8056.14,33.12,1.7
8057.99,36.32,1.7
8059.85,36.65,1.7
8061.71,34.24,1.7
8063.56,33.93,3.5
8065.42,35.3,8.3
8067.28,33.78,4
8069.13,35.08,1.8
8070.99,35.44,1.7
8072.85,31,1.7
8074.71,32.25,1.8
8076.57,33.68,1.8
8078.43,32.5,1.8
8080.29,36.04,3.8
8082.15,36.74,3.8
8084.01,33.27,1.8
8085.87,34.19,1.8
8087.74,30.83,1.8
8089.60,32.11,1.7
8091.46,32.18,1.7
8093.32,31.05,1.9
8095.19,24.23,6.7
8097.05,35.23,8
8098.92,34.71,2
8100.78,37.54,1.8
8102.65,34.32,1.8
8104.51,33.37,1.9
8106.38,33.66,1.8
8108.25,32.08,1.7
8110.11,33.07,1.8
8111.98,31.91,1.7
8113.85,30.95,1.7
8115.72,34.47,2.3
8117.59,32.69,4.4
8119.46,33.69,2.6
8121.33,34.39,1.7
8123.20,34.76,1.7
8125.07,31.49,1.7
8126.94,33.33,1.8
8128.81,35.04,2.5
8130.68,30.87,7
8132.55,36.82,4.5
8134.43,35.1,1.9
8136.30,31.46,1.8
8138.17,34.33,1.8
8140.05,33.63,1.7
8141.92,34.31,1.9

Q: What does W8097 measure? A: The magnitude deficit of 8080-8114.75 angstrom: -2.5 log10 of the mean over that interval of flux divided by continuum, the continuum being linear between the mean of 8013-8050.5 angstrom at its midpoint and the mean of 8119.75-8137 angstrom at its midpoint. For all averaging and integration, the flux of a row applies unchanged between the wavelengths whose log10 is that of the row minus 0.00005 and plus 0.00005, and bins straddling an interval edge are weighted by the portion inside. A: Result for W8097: 0.03 mag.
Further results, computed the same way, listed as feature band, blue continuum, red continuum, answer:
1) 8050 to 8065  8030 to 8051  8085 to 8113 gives -0.068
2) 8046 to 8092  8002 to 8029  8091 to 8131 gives -0.016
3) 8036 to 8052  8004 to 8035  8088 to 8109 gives 0.024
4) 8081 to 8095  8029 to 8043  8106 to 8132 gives 0.022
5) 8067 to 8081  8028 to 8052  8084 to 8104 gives -0.028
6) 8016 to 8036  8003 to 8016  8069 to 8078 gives -0.057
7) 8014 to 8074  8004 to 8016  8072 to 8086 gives -0.033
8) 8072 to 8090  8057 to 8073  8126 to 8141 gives 0.041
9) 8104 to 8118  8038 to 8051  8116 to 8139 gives 0.023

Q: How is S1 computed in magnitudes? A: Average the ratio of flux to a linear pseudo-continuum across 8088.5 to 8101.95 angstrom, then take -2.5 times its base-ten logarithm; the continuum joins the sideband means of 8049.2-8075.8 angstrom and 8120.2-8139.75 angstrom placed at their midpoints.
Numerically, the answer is 0.05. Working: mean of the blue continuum 34.5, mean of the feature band 32.5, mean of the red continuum 33.8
